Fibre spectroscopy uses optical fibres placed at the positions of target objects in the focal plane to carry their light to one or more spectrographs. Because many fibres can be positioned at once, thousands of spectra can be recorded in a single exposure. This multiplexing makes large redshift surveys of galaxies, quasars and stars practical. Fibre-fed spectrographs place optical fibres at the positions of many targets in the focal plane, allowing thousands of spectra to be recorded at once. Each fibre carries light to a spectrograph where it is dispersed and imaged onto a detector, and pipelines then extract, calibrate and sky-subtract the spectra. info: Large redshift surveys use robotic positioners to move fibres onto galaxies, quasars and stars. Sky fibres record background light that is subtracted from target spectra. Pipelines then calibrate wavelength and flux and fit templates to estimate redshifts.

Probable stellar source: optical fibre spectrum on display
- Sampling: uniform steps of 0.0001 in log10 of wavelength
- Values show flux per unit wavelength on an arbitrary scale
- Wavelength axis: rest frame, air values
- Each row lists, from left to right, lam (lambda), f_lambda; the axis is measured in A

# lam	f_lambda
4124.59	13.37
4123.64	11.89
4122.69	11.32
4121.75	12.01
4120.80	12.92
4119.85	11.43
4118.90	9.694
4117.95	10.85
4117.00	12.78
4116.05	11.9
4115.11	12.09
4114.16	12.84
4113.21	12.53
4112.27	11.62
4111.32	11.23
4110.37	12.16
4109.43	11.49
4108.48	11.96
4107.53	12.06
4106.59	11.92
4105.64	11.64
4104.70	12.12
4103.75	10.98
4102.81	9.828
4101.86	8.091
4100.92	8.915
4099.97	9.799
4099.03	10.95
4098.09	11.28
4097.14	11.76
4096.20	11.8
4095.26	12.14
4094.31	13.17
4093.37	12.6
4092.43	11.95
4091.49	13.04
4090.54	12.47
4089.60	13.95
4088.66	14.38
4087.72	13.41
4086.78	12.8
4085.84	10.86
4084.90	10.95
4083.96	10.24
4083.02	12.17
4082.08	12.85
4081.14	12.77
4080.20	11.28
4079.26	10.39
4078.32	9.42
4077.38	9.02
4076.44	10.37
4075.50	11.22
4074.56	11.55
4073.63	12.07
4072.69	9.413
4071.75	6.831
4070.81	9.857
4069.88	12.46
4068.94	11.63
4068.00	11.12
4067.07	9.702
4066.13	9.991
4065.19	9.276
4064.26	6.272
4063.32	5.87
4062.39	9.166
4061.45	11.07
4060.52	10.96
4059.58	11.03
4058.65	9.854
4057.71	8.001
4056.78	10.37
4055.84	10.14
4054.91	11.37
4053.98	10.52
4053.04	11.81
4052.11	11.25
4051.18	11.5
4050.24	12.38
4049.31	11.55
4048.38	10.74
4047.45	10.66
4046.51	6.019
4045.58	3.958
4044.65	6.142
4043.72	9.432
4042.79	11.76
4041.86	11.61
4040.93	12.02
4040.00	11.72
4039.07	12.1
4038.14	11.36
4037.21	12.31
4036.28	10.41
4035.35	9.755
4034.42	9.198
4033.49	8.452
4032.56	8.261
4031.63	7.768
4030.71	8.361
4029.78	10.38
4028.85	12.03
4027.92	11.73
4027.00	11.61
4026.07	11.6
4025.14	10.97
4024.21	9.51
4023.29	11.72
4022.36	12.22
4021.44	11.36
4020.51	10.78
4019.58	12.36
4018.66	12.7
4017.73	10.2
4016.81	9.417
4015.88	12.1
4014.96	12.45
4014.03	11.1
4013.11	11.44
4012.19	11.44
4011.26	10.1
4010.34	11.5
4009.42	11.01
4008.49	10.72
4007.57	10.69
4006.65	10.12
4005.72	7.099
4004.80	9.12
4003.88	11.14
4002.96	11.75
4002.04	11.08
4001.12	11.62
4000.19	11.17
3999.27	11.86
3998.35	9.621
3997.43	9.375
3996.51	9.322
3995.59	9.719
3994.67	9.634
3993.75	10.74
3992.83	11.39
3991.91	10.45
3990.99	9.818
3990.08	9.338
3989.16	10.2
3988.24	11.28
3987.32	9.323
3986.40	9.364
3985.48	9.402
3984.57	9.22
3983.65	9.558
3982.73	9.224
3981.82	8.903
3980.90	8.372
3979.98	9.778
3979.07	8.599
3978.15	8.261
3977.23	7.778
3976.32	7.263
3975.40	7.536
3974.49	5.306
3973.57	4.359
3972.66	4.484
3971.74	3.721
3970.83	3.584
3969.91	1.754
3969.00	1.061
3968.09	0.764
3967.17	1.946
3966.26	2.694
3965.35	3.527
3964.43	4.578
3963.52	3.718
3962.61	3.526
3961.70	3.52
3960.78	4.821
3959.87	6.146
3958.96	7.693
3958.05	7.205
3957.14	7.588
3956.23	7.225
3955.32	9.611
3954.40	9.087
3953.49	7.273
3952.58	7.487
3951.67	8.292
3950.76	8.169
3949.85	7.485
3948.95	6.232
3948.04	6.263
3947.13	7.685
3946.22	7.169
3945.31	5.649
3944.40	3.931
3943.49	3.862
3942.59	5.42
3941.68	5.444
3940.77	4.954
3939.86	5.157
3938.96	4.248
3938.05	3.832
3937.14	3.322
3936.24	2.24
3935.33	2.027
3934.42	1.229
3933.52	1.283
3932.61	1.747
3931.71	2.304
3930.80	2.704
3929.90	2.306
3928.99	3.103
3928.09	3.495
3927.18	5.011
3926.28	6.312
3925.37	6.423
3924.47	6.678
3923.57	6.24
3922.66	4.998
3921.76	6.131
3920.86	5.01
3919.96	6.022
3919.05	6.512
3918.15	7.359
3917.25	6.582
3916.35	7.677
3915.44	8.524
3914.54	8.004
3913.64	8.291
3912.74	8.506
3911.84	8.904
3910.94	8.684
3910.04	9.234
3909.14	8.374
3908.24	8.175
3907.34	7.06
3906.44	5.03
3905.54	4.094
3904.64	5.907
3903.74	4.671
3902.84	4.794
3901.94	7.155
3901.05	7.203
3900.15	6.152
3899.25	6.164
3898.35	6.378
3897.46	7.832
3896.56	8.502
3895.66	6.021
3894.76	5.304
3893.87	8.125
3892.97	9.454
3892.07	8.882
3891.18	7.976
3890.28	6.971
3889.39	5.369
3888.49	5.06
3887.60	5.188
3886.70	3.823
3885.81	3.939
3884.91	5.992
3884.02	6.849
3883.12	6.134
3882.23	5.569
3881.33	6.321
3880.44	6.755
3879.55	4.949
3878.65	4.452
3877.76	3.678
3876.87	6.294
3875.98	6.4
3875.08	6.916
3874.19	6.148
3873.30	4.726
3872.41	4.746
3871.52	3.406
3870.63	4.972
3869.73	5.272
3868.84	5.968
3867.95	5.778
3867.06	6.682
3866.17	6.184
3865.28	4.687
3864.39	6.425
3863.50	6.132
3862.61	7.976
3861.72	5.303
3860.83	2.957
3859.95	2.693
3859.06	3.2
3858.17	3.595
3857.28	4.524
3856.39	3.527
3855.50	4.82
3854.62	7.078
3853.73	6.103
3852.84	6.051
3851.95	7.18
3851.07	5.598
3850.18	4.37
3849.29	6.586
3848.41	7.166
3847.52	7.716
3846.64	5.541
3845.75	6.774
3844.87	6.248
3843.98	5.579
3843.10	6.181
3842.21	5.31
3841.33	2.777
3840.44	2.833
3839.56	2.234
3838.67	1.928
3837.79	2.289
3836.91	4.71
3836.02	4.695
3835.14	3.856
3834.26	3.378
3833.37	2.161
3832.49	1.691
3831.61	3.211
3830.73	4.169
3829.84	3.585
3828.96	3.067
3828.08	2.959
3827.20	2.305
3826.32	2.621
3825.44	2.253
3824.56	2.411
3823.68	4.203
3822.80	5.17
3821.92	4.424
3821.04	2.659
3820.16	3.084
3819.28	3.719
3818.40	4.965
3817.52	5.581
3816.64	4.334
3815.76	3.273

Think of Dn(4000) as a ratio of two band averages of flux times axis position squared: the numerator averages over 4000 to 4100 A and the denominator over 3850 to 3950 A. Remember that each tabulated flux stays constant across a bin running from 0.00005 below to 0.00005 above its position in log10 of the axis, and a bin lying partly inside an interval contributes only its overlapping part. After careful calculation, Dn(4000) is 2.05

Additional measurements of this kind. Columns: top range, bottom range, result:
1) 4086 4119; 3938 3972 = 2.37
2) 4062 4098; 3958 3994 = 1.73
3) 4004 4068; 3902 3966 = 1.89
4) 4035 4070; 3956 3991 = 1.64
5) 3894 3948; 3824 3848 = 1.55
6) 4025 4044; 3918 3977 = 2.23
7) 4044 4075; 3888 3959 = 1.72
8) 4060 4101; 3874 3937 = 2.04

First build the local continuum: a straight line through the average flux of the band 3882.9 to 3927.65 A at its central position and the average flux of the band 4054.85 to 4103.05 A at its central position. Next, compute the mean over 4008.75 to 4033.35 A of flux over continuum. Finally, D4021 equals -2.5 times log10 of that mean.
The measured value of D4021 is -0.16 mag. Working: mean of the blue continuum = 6.68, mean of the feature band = 10.9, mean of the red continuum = 10.8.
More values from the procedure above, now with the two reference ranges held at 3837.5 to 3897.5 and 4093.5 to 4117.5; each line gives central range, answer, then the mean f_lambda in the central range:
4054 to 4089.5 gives 0.01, 10.6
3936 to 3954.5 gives 0.27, 5.85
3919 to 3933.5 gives 0.47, 4.53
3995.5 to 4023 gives -0.19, 10.8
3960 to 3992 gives 0.28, 6.44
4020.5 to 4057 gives -0.06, 10.4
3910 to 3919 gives -0.20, 8.06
